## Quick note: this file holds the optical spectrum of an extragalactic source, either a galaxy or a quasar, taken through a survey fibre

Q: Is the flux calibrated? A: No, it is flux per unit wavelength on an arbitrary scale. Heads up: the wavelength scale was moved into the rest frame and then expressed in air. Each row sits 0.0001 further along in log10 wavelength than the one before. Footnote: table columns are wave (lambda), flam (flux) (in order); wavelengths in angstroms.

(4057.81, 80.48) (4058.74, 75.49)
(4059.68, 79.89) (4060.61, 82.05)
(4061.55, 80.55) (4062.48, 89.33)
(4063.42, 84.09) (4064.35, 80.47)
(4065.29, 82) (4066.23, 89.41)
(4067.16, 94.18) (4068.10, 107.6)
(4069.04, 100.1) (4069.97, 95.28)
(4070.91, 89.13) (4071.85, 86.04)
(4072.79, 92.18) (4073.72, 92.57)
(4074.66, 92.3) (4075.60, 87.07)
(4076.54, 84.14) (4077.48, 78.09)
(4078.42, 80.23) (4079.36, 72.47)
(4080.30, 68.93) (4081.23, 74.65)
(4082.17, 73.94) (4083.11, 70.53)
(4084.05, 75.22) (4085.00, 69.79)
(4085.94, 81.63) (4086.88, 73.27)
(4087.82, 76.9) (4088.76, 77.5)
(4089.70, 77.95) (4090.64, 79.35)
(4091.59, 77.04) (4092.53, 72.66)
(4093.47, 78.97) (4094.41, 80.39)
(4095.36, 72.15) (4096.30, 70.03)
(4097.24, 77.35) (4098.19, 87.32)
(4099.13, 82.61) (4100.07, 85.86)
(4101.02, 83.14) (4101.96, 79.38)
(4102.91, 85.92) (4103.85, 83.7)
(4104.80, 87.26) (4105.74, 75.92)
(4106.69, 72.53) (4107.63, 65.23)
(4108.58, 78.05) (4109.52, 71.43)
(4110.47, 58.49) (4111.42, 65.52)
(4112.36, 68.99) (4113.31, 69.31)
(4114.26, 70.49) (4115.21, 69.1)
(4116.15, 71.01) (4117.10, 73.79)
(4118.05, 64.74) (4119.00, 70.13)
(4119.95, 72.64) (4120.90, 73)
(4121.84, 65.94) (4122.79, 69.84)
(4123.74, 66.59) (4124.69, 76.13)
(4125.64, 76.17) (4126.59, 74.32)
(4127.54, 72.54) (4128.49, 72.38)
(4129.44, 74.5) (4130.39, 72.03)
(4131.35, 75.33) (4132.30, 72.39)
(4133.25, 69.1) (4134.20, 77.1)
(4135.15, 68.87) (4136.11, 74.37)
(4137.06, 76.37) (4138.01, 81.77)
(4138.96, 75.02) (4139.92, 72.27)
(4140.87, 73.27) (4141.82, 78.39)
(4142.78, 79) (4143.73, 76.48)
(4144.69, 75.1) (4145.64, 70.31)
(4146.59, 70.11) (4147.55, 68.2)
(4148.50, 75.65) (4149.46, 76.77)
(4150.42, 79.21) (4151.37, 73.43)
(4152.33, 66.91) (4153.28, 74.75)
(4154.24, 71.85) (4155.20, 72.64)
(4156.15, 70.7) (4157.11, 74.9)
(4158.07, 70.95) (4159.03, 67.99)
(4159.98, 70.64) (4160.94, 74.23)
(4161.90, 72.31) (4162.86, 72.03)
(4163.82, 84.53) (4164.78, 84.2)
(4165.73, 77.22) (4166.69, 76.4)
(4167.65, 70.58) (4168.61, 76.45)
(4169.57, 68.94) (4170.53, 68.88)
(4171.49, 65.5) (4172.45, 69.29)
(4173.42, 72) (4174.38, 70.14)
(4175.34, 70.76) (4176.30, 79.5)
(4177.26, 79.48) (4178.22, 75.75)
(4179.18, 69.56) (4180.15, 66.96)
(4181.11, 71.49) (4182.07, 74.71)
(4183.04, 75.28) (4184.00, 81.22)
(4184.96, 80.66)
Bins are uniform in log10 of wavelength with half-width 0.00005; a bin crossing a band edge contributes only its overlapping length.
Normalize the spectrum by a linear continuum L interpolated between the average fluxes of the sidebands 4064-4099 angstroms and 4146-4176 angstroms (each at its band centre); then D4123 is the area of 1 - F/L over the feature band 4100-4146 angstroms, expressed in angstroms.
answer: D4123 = 2.0 angstroms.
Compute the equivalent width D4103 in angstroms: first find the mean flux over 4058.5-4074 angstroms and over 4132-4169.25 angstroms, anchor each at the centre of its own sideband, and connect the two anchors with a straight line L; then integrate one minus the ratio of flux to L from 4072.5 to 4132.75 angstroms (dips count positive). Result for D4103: 4.9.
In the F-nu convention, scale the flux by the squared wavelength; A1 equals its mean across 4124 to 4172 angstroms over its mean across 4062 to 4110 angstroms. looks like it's 0.94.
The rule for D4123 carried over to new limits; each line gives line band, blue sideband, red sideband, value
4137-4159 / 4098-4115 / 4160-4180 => 0.2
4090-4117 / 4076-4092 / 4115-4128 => -0.8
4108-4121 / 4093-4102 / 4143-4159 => 1.3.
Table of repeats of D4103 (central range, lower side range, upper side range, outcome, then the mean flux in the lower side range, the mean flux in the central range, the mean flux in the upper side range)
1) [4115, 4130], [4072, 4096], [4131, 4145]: 0.9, 78.4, 71.5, 75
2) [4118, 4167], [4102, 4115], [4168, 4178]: -0.6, 73.4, 73.6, 72.2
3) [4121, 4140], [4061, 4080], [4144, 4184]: 1.3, 87.6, 73.2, 73.2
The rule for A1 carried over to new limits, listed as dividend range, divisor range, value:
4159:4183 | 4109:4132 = 1.06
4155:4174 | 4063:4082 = 0.88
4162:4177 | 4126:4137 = 1.03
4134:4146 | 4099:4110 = 0.97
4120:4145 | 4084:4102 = 0.96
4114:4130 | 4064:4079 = 0.82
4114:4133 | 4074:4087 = 0.94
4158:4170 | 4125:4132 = 1.03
